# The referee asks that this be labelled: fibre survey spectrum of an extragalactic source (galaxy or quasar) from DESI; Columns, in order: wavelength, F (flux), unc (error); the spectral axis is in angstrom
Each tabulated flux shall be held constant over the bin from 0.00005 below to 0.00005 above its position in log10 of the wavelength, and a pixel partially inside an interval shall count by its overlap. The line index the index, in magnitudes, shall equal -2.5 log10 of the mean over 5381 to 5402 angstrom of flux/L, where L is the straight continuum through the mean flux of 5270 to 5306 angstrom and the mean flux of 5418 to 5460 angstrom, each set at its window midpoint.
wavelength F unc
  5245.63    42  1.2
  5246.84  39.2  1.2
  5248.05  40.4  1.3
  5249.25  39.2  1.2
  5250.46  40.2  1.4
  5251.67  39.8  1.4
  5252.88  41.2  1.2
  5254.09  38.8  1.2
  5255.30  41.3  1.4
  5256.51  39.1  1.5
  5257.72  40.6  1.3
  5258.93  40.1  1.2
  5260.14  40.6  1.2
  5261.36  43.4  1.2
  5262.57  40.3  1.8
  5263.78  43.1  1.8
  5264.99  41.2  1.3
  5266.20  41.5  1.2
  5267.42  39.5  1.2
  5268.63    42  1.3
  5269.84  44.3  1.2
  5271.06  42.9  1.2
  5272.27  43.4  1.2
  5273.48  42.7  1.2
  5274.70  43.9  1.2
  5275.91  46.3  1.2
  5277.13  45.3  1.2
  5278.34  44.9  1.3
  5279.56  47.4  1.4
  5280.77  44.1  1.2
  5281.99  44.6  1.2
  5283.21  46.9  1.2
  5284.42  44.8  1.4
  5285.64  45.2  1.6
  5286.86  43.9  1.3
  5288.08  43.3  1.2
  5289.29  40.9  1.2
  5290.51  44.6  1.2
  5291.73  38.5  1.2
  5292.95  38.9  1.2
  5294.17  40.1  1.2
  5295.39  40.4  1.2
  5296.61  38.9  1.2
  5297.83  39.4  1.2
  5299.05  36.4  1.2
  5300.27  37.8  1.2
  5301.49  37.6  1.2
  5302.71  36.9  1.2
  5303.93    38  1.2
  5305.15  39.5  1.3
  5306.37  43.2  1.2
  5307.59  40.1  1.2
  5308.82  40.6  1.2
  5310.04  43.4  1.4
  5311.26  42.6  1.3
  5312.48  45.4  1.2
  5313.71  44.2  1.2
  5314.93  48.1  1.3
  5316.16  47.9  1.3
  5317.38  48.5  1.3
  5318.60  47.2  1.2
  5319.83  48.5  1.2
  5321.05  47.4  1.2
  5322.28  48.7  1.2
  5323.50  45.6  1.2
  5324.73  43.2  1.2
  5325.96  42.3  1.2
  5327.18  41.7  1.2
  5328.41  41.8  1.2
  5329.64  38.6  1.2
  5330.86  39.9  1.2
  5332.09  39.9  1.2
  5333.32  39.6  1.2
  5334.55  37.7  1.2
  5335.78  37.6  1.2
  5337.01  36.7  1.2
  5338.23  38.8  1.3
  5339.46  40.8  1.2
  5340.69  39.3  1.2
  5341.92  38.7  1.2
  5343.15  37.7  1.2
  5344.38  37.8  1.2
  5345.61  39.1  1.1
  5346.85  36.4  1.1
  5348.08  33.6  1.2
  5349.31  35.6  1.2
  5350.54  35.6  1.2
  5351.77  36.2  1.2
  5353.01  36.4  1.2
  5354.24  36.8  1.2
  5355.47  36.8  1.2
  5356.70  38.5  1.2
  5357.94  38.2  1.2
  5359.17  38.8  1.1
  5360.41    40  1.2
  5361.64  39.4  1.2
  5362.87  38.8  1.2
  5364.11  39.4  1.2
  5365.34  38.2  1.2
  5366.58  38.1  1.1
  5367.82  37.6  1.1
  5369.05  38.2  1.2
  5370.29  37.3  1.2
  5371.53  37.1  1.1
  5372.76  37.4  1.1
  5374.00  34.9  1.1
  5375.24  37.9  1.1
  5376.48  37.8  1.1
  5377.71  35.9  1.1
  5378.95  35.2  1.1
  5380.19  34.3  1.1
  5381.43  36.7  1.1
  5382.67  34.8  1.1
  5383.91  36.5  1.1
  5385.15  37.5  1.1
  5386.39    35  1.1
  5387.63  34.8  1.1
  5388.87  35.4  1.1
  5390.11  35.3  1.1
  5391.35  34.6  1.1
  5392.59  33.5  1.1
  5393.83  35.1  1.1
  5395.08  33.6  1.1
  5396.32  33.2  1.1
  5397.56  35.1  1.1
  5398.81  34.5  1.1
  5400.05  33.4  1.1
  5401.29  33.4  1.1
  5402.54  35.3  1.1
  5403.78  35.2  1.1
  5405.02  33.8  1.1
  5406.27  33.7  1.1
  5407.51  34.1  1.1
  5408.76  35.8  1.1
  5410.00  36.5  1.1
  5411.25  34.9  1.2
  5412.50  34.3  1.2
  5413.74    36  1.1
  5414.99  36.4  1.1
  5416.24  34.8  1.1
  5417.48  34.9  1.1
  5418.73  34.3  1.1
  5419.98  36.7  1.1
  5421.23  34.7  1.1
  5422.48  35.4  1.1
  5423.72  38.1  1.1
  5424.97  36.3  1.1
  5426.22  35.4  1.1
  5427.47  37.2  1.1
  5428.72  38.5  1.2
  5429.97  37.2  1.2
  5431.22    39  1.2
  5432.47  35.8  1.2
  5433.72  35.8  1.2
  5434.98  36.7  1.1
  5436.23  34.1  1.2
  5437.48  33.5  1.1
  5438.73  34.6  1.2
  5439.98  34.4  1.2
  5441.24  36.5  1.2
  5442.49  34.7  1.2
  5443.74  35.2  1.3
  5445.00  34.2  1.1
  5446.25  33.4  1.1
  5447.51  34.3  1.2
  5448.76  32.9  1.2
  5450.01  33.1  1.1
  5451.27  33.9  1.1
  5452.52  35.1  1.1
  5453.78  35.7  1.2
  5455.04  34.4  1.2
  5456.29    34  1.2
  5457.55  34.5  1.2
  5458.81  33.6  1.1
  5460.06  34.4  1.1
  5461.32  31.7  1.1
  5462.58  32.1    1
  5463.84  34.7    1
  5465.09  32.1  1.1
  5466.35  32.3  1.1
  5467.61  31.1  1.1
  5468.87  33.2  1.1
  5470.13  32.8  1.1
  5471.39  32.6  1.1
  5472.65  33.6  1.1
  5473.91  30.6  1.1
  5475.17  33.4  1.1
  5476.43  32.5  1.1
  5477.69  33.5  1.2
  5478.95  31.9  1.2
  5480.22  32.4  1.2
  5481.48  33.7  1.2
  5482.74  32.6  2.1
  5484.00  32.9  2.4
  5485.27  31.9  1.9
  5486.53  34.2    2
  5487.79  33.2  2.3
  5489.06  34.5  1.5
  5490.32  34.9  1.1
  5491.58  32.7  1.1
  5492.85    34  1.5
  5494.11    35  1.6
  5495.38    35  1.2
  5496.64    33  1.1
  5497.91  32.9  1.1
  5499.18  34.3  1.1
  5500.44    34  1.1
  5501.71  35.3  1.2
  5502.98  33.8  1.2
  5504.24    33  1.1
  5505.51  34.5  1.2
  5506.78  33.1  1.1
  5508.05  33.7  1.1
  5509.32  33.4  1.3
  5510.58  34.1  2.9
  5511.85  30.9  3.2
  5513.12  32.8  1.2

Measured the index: 0.08 mag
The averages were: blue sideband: 42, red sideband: 35.2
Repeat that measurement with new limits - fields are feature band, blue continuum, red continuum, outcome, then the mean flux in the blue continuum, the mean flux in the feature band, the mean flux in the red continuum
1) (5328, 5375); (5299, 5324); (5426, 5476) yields 0.077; 43.4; 38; 34.3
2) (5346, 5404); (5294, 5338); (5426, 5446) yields 0.075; 41.8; 36.3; 35.8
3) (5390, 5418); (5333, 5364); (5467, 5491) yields 0.033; 37.8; 34.7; 32.9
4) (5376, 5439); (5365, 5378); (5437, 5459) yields 0.016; 37.3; 35.4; 34.3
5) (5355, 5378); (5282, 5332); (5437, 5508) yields 0.038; 42.5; 37.9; 33.6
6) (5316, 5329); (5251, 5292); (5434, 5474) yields -0.138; 42.7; 45.7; 33.8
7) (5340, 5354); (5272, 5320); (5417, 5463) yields 0.088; 42.8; 36.9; 35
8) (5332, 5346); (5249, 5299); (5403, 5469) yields 0.016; 42.1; 38.6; 34.8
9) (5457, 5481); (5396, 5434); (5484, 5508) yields 0.051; 35.5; 32.8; 33.8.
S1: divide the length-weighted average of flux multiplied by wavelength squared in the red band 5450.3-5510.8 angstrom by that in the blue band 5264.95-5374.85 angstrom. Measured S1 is 0.9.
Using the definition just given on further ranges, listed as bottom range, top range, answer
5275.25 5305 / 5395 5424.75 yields 0.87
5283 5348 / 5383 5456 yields 0.88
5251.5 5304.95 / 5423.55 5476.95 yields 0.88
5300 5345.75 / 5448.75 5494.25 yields 0.84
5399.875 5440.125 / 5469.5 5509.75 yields 0.97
